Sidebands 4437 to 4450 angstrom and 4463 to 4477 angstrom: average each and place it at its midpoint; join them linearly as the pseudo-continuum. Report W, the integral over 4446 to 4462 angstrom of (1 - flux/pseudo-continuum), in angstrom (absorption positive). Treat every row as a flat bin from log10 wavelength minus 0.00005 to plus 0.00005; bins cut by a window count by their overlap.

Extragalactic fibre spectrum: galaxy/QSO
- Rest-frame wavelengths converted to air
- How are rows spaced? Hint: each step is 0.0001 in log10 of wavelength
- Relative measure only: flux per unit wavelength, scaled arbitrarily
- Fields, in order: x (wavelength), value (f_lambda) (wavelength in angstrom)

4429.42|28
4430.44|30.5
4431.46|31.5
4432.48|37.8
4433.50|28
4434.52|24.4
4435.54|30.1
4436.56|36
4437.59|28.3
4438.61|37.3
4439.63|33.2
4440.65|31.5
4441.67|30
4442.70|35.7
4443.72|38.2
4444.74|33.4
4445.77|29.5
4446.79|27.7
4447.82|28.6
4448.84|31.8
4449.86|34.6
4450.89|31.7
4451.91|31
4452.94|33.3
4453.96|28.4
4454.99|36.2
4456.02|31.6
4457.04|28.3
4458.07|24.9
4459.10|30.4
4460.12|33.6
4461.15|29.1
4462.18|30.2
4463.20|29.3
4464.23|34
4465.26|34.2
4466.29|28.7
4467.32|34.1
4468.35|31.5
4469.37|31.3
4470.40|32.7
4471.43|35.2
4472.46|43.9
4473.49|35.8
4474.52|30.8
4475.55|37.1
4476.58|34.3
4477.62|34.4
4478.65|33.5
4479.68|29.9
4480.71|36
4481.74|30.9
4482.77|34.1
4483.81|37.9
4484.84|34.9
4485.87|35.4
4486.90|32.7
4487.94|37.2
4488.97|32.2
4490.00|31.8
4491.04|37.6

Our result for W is 1.1 angstrom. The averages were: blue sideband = 32.2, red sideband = 33.9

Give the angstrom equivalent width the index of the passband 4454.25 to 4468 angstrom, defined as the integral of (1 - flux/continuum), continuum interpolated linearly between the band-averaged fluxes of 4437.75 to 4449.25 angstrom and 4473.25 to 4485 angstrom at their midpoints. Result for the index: 0.9 angstrom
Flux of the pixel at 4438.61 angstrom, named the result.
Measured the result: 37.3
